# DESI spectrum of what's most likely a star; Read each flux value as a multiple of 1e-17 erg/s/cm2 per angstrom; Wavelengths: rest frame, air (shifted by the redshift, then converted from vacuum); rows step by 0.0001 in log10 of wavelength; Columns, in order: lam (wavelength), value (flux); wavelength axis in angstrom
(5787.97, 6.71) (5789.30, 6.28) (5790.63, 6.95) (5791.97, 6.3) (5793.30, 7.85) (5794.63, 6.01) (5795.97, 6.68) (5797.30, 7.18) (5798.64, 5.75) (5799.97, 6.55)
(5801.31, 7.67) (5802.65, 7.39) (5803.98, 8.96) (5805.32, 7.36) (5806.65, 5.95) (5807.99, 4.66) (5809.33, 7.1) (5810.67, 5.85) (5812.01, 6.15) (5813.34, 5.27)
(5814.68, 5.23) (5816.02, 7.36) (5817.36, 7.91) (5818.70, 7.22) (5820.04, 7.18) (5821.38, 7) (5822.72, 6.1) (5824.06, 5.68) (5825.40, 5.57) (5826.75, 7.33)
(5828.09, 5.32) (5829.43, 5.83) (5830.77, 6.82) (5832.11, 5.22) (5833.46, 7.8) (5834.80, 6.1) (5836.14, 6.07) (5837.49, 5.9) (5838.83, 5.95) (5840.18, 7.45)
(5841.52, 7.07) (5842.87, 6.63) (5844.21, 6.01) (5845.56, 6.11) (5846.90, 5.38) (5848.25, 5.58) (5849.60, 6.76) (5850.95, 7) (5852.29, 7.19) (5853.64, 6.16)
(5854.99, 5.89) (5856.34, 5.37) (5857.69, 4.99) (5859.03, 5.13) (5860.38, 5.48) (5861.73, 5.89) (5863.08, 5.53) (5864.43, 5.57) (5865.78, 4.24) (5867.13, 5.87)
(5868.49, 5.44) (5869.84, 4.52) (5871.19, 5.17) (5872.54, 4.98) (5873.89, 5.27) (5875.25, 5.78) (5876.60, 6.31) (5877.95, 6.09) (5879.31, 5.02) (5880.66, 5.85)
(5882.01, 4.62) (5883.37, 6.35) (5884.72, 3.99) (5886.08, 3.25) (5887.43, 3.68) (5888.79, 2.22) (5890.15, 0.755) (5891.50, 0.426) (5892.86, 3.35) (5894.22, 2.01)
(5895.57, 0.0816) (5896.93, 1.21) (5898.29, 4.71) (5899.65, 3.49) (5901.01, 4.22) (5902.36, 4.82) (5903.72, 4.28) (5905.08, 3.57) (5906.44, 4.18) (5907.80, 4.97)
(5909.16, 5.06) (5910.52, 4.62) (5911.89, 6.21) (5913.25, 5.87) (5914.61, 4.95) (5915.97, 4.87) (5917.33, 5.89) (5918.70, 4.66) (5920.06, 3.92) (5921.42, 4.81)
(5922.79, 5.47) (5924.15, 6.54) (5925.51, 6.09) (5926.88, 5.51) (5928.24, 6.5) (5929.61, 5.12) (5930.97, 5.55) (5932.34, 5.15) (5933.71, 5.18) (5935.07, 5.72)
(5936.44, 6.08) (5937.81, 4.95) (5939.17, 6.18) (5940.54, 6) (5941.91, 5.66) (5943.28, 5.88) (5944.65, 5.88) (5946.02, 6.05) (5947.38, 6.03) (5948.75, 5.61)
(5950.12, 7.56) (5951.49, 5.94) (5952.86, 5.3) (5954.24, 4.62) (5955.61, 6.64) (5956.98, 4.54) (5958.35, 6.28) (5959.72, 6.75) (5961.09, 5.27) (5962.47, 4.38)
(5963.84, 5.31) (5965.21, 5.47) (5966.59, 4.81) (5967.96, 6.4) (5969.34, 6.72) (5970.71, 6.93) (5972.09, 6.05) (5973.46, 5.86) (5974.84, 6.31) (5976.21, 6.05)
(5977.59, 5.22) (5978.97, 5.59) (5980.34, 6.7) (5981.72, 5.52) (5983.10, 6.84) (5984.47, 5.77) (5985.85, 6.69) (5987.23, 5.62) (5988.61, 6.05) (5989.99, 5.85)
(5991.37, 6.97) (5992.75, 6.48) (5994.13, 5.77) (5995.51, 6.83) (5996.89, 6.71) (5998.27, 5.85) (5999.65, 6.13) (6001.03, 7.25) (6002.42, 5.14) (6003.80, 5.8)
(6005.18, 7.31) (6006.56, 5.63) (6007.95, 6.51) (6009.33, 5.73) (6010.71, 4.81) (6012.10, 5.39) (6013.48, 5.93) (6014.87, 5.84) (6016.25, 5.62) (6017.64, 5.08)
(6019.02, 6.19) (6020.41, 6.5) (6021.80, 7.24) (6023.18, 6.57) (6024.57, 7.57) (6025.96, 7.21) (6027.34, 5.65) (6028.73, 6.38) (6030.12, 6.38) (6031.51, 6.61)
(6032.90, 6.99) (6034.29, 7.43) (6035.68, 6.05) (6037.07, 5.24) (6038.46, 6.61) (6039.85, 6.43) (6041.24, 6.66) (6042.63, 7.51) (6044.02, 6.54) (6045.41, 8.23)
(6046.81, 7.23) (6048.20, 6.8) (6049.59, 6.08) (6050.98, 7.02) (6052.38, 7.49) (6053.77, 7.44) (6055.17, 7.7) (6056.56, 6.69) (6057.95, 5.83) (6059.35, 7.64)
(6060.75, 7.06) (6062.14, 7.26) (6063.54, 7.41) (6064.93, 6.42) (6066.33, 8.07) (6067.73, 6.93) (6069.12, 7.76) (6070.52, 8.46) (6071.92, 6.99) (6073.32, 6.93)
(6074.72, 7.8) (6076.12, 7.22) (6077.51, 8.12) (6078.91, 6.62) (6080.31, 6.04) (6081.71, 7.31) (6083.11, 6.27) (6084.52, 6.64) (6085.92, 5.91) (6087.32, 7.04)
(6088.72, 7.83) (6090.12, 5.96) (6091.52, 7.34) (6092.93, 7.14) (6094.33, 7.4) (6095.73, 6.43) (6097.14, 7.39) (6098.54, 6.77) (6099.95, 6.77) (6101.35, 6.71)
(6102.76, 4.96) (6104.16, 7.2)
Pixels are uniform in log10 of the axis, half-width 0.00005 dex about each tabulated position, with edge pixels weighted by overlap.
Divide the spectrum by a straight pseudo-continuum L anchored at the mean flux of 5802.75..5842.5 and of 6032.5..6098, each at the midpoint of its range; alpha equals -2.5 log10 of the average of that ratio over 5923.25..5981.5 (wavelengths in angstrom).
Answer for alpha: 0.16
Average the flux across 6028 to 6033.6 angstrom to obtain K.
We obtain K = 6.58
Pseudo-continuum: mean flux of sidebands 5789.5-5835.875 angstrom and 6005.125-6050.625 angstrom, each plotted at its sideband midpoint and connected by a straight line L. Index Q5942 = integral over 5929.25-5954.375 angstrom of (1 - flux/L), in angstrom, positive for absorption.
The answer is 2.8 angstrom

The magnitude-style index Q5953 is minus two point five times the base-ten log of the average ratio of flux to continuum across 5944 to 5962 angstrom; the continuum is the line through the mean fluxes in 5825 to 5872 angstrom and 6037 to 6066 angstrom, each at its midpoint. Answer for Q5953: 0.107 mag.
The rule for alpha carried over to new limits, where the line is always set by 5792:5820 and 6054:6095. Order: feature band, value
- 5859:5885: 0.255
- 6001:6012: 0.184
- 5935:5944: 0.192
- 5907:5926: 0.289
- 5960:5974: 0.205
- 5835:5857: 0.081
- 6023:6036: 0.052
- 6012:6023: 0.163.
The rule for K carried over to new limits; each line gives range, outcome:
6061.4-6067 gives 7.29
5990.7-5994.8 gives 6.41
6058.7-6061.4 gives 7.34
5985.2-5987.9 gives 6.15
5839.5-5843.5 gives 7.04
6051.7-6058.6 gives 7.04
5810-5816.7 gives 5.98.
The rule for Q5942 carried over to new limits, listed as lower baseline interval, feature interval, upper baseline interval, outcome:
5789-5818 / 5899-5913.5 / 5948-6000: 3.76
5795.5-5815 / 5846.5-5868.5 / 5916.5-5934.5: 1.11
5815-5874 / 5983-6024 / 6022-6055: 3.34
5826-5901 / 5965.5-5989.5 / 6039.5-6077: 1.03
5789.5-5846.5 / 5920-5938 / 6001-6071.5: 2.87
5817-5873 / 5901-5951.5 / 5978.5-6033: 5.88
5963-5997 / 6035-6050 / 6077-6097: -0.33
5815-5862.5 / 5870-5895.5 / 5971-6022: 8.80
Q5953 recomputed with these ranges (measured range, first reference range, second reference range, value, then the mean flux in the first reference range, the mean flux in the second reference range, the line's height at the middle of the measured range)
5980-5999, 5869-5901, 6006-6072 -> -0.08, 3.89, 6.68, 5.79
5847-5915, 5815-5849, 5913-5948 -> 0.27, 6.41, 5.56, 5.99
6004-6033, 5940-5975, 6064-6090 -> 0.05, 5.85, 7.11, 6.49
